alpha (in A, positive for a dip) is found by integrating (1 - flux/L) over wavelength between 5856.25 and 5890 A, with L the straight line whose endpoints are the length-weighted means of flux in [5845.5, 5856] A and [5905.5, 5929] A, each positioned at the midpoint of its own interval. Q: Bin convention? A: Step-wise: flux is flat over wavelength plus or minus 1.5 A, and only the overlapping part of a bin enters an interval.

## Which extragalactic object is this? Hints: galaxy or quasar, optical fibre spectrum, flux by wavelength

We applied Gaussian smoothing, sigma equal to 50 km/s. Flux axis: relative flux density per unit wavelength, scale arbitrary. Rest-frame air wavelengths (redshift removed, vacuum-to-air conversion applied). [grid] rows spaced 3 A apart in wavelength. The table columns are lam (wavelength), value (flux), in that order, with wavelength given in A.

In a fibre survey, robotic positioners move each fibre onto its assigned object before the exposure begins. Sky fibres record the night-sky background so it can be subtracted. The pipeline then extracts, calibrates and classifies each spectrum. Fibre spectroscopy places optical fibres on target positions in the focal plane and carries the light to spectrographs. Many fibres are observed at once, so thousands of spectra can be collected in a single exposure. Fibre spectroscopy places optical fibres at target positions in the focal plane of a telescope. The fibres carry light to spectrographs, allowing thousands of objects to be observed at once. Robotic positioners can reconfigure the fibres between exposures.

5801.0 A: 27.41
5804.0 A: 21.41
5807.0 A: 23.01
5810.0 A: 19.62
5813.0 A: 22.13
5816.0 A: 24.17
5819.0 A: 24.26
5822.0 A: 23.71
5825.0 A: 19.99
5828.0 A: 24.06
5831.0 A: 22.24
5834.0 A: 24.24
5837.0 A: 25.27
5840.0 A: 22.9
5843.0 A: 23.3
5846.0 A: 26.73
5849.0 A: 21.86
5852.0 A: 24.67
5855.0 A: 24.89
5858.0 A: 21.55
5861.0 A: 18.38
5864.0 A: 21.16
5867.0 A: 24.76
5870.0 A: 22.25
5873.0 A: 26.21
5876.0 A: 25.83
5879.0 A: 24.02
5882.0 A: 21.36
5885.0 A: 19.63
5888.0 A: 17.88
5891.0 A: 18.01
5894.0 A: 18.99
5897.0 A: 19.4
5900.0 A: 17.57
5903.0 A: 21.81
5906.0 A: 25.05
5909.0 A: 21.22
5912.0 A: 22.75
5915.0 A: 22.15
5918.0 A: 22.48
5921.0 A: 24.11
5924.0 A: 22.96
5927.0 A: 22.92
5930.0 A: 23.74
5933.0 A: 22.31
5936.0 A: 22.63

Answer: 2.5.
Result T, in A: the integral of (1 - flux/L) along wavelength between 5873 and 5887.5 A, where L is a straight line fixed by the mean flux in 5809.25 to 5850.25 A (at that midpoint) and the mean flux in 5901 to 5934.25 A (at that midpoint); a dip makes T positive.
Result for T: 0.2 A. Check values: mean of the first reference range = 23.3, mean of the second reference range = 22.8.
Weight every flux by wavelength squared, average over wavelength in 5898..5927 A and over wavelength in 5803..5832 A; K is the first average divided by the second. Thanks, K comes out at 1.02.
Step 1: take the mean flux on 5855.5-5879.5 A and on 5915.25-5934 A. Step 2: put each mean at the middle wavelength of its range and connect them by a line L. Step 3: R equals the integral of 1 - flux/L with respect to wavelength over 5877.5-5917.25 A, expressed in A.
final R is 3.9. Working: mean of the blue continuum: 23.1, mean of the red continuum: 23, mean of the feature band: 20.8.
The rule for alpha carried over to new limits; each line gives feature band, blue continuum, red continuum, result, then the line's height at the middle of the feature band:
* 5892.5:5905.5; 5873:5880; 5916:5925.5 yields 2.31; 24.2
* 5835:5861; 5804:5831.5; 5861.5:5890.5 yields -1.39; 22.4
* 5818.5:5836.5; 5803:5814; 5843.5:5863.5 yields -0.83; 22.1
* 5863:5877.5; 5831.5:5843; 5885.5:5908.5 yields -1.68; 21.7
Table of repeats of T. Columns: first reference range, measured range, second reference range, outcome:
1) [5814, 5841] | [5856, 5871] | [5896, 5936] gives 0.80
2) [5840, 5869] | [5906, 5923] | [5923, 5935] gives 0.15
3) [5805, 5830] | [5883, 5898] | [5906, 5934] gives 2.59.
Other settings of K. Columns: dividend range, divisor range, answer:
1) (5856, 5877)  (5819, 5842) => 0.99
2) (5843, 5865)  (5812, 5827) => 1.01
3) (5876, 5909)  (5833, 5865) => 0.90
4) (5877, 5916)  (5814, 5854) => 0.90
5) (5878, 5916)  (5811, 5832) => 0.93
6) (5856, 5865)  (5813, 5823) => 0.88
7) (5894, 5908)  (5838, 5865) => 0.92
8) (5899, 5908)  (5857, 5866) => 1.07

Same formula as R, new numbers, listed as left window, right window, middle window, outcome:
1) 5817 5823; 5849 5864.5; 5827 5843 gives -0.30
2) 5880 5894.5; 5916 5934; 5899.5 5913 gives -0.45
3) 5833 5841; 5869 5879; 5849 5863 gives 1.27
